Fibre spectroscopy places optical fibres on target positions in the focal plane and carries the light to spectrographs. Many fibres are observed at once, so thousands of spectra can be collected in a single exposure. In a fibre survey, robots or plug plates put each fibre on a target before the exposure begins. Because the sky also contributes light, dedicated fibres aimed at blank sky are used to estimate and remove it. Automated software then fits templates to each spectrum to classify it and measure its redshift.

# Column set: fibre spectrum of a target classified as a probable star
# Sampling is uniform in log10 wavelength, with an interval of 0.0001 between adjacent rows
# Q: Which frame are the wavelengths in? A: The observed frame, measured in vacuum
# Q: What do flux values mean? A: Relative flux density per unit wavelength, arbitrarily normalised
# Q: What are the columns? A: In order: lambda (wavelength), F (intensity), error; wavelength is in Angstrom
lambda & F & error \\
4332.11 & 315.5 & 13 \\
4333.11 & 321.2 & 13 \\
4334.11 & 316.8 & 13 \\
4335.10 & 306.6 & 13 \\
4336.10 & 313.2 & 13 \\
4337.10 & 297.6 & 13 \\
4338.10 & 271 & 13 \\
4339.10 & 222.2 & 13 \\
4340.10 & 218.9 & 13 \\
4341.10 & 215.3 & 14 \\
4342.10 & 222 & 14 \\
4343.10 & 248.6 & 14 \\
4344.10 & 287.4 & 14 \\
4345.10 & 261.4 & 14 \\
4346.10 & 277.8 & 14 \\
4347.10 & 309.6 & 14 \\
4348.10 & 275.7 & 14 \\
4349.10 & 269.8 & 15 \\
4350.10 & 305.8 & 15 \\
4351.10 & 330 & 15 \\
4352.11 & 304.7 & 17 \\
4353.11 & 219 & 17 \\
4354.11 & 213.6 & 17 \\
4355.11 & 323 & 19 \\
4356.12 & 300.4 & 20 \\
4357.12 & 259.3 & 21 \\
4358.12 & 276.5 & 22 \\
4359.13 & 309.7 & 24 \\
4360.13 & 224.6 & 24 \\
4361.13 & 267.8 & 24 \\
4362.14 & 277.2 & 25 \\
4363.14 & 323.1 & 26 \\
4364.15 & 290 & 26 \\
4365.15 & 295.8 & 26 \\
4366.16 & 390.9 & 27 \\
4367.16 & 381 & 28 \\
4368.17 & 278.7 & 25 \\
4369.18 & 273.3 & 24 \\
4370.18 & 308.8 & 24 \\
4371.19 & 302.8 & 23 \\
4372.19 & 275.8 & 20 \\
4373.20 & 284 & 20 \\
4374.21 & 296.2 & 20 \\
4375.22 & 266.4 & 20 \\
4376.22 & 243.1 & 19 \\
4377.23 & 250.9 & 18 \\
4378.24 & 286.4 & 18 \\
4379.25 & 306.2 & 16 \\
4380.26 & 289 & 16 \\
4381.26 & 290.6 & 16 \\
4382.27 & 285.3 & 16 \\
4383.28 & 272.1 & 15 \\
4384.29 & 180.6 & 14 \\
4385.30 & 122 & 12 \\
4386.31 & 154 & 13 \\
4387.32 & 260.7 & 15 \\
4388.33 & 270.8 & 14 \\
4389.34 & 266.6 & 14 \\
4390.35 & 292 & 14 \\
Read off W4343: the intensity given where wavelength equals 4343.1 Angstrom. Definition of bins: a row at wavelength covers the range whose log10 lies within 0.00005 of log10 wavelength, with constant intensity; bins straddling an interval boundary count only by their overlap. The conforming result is 248.6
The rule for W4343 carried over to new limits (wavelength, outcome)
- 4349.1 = 269.8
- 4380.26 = 289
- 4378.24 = 286.4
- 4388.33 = 270.8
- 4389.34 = 266.6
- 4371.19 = 302.8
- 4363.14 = 323.1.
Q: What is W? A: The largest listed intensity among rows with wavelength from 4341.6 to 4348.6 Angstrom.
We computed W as 309.6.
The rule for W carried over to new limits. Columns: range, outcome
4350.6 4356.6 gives 330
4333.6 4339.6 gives 316.8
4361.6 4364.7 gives 323.1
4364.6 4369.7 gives 390.9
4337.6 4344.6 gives 287.4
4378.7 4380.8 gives 306.2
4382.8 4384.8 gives 272.1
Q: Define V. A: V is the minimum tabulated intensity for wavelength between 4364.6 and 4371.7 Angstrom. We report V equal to 273.3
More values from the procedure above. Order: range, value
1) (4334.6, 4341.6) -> 215.3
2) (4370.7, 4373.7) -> 275.8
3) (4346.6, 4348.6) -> 275.7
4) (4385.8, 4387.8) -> 154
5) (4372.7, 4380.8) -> 243.1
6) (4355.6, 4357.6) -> 259.3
